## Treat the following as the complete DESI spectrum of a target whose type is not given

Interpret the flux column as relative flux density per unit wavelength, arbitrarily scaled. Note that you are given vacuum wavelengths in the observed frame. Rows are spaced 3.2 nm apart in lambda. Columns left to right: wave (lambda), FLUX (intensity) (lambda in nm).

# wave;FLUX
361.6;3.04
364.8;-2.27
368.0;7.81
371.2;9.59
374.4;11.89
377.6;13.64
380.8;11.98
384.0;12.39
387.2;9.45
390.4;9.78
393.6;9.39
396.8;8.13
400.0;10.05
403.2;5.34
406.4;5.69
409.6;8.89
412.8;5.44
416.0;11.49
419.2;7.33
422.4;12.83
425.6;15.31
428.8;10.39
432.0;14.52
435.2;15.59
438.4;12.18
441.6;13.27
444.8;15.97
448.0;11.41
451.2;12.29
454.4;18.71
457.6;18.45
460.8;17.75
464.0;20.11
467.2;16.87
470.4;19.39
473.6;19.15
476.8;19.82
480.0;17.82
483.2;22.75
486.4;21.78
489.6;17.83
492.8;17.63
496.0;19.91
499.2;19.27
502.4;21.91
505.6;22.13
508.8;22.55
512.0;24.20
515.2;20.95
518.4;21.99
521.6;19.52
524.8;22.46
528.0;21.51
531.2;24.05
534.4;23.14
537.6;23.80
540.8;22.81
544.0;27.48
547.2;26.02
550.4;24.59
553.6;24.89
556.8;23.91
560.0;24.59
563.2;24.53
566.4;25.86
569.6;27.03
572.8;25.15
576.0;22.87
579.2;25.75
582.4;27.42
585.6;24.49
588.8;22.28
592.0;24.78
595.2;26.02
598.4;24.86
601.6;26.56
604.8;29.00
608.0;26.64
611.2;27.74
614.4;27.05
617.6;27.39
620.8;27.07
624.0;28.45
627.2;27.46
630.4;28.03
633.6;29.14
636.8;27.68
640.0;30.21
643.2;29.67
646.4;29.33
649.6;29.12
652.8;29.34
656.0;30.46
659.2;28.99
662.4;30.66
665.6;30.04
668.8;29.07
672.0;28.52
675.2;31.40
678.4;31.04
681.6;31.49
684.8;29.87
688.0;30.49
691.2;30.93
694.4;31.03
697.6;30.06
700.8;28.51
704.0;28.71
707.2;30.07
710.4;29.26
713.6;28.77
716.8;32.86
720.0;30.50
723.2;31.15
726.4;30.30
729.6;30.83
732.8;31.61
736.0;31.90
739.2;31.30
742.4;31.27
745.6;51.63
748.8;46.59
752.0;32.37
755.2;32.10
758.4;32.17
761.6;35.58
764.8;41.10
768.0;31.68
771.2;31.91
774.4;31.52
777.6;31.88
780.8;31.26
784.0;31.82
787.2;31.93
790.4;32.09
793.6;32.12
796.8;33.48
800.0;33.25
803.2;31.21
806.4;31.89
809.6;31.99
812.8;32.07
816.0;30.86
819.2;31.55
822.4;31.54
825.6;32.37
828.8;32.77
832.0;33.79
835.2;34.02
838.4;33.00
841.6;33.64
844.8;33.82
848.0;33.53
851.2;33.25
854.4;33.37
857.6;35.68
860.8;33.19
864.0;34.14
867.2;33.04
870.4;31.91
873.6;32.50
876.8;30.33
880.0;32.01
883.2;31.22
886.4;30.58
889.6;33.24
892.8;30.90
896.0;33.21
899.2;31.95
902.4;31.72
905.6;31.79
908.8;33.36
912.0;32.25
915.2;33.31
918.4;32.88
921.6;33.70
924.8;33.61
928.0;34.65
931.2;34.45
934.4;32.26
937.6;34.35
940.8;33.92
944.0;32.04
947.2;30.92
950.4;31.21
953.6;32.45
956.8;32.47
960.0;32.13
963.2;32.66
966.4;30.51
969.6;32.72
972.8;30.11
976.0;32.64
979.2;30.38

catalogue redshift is 0.138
